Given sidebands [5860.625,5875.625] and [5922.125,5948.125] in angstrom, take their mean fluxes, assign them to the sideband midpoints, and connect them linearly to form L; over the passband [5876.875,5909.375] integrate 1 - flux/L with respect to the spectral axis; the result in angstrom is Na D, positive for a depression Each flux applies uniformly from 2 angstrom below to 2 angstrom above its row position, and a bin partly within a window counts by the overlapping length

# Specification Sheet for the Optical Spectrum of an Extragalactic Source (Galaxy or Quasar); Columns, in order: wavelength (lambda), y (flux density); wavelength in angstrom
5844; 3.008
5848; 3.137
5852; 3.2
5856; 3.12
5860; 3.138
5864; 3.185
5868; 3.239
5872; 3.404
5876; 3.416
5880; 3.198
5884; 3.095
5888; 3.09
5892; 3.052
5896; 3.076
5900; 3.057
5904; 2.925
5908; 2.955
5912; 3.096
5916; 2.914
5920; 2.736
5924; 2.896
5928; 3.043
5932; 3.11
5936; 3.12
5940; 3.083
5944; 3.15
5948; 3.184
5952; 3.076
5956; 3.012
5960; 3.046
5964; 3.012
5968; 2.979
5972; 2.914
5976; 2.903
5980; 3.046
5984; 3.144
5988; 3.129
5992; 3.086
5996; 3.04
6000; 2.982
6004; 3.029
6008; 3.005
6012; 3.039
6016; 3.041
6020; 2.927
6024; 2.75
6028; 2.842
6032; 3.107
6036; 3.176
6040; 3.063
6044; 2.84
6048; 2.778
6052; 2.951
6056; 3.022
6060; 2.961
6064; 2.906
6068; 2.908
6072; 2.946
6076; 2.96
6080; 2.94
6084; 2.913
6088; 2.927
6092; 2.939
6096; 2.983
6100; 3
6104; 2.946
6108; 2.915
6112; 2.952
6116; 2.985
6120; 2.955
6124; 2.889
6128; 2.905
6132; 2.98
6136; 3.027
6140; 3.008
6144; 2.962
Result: 1.4 angstrom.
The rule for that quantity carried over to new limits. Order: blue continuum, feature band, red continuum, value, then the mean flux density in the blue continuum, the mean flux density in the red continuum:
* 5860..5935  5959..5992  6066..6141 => 0.1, 3.08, 2.95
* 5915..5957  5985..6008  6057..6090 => -0.5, 3.03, 2.94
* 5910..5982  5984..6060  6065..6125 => -0.3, 3.02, 2.94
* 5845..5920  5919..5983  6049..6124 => 0.7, 3.12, 2.95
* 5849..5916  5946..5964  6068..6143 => 0.0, 3.13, 2.95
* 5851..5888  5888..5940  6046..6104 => 2.5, 3.22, 2.94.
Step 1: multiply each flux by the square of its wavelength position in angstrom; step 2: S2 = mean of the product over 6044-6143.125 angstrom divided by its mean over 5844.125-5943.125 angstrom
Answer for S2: 1.02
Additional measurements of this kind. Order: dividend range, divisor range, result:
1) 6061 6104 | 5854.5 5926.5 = 1.02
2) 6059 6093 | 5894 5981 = 1.02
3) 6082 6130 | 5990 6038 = 1.01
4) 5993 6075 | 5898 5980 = 1.02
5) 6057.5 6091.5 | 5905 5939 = 1.03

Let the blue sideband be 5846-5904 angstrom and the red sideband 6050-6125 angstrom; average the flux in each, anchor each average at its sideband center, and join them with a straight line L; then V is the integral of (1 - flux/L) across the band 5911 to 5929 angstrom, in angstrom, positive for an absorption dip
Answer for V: 1.1 angstrom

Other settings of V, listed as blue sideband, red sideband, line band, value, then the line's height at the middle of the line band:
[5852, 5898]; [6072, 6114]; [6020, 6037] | 0.4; 3.02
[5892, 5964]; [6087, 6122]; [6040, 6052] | 0.4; 2.98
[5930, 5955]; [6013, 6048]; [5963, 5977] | 0.5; 3.07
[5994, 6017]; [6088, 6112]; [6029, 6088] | 0.5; 2.98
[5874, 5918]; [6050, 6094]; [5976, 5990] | -0.3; 3.01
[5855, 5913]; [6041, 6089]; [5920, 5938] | 0.4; 3.08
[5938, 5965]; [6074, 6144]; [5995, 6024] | 0.4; 3.04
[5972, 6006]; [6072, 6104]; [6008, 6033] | 0.5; 3.01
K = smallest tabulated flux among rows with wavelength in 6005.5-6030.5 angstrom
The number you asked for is 2.75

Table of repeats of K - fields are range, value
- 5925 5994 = 2.903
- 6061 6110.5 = 2.906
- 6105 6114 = 2.915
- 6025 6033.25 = 2.842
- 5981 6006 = 2.982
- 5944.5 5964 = 3.012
